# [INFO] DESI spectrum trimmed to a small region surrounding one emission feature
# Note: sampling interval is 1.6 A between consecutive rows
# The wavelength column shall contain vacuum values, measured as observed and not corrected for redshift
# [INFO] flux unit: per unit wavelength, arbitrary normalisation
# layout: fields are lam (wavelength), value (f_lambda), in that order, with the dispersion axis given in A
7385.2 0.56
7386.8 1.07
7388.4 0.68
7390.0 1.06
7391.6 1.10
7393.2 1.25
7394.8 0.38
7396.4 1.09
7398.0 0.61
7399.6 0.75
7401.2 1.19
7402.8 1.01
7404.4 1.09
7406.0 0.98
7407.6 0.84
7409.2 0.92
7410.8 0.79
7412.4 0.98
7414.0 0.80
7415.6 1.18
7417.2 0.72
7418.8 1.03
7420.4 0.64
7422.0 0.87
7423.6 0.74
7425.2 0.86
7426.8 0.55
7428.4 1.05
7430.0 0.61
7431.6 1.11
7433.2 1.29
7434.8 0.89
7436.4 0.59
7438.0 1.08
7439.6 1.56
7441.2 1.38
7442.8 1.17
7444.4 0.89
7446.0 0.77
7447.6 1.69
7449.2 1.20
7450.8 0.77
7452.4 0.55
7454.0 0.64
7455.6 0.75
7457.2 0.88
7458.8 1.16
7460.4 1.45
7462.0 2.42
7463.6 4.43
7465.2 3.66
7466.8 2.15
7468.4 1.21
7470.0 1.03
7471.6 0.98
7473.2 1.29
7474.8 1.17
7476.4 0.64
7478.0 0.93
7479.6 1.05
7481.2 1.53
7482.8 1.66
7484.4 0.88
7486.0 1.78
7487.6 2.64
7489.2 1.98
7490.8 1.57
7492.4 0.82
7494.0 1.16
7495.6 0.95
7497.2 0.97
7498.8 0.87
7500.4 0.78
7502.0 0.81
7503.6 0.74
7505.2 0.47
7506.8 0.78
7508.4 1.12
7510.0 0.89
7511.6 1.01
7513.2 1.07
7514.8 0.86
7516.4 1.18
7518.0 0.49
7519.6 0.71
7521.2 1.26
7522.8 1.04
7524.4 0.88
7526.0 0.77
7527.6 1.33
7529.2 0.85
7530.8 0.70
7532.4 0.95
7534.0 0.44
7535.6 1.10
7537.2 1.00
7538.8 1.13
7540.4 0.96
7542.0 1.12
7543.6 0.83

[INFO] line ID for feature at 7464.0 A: Halpha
